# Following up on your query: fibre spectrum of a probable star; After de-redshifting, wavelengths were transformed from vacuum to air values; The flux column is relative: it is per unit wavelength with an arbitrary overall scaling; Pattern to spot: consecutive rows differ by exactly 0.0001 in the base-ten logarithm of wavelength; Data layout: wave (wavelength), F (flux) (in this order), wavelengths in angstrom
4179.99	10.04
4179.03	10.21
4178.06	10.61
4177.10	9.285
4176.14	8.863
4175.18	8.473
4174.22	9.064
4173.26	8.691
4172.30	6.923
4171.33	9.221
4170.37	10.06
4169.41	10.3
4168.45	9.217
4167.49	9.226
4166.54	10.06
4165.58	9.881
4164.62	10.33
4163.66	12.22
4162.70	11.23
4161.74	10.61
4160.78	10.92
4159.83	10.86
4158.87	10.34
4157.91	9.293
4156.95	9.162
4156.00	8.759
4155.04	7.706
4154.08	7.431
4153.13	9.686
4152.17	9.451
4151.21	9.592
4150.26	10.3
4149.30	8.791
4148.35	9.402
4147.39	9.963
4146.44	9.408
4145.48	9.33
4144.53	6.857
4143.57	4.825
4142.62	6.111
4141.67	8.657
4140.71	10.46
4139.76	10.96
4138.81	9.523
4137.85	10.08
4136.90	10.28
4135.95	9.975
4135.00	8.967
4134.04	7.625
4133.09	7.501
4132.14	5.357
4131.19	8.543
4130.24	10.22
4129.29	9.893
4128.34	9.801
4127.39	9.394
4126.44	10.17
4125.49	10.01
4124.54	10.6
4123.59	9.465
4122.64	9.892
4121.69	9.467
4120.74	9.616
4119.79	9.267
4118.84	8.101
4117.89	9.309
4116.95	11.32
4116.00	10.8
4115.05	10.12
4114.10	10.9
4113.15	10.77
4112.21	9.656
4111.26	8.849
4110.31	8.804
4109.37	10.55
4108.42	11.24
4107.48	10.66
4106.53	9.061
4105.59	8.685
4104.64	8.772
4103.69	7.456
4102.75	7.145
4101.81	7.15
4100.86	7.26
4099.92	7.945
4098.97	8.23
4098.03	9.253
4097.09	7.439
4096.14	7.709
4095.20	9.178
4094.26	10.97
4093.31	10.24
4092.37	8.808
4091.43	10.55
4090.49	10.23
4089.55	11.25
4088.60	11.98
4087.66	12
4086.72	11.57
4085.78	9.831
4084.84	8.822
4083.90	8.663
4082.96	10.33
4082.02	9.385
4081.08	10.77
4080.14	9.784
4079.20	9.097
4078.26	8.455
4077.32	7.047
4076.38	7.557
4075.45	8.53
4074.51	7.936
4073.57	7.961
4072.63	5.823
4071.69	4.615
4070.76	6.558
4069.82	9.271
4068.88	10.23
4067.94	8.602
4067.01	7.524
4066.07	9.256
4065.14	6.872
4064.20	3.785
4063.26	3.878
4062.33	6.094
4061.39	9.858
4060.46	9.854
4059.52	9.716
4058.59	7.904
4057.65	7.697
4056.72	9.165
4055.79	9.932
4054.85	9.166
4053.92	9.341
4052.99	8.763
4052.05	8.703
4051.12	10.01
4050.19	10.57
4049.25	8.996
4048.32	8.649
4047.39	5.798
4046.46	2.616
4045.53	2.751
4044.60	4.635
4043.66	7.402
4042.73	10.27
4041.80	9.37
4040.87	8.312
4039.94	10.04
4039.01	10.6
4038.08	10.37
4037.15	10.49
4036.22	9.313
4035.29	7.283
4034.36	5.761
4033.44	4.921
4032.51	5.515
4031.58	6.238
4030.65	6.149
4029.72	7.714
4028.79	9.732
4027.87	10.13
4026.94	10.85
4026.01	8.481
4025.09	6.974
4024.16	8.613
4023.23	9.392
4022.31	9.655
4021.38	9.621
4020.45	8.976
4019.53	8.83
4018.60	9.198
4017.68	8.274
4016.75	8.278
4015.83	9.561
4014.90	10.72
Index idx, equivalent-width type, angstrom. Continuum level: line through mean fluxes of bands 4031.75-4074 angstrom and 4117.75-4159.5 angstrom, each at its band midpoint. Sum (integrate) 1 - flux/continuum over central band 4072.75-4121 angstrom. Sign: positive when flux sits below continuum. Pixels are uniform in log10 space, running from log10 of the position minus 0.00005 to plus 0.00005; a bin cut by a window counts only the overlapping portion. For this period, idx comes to -4.8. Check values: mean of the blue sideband 7.86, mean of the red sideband 9.08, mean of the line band 9.33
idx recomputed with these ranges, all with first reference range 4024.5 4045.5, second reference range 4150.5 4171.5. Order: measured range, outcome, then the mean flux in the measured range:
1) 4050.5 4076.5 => 1.33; 8.04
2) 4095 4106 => 1.23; 7.98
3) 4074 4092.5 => -1.86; 9.64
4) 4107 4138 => -1.08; 9.61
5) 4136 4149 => 0.84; 8.95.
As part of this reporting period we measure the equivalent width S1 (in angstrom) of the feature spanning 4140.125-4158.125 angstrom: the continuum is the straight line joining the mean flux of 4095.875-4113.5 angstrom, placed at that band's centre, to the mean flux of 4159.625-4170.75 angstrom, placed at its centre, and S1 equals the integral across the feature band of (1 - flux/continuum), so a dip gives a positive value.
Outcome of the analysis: 2.31 angstrom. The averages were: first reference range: 8.77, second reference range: 10.4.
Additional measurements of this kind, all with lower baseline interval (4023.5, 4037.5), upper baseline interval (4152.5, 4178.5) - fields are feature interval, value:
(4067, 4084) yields 0.2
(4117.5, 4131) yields -0.9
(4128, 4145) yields 1.0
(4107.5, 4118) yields -1.6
